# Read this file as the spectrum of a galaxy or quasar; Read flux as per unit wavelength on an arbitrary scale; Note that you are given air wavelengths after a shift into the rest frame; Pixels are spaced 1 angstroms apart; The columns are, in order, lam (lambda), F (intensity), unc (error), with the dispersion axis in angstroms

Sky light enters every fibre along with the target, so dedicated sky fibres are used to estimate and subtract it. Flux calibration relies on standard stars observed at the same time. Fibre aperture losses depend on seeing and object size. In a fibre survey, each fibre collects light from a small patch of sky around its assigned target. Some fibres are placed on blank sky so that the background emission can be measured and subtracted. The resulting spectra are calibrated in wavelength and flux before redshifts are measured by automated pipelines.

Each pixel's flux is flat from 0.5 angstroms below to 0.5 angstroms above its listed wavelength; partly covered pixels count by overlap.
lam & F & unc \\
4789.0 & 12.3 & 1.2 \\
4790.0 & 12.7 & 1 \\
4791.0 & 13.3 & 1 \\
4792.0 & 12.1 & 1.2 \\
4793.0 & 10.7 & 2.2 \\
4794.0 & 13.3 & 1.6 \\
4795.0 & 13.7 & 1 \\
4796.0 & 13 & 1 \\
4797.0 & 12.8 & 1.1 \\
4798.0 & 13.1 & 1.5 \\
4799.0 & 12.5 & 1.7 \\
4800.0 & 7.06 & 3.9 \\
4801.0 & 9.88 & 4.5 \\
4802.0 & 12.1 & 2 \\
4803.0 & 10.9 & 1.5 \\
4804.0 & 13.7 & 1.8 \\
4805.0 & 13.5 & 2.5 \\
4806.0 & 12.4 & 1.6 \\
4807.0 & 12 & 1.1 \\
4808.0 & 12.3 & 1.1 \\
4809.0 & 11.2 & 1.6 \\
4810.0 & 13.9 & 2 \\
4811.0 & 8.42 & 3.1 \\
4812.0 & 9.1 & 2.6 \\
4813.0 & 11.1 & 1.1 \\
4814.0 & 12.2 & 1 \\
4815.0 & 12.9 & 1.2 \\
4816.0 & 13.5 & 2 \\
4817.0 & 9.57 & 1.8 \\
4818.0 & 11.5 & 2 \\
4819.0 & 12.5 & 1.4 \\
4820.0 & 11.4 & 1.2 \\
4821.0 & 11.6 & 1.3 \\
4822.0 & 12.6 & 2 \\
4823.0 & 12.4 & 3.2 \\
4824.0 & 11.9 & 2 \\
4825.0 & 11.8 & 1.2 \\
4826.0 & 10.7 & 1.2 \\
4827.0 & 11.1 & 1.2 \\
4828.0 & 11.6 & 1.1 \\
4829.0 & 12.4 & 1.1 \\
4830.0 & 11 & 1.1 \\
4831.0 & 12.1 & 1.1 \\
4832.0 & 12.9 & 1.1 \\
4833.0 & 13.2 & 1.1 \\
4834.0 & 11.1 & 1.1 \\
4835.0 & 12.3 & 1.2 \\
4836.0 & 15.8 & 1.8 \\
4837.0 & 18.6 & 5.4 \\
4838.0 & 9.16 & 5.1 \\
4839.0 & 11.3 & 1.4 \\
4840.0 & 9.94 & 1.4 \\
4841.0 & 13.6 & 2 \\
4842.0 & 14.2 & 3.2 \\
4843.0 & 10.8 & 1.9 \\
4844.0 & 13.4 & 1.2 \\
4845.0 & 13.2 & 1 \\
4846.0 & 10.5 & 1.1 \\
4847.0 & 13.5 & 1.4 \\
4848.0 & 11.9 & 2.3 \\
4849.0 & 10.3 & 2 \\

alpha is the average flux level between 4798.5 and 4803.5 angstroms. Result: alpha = 10.5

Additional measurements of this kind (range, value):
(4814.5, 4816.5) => 13.2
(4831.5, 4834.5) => 12.4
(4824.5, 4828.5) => 11.3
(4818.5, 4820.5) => 11.9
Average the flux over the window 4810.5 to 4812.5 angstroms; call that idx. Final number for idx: 8.76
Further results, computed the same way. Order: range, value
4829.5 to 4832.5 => 12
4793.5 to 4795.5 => 13.5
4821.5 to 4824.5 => 12.3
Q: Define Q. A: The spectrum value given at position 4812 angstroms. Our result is 9.1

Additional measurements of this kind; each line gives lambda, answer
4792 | 12.1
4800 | 7.06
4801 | 9.88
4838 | 9.16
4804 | 13.7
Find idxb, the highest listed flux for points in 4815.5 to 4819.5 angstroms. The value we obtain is 13.5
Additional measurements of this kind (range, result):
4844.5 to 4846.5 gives 13.2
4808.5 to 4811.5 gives 13.9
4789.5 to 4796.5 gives 13.7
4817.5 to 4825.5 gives 12.6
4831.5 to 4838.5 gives 18.6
